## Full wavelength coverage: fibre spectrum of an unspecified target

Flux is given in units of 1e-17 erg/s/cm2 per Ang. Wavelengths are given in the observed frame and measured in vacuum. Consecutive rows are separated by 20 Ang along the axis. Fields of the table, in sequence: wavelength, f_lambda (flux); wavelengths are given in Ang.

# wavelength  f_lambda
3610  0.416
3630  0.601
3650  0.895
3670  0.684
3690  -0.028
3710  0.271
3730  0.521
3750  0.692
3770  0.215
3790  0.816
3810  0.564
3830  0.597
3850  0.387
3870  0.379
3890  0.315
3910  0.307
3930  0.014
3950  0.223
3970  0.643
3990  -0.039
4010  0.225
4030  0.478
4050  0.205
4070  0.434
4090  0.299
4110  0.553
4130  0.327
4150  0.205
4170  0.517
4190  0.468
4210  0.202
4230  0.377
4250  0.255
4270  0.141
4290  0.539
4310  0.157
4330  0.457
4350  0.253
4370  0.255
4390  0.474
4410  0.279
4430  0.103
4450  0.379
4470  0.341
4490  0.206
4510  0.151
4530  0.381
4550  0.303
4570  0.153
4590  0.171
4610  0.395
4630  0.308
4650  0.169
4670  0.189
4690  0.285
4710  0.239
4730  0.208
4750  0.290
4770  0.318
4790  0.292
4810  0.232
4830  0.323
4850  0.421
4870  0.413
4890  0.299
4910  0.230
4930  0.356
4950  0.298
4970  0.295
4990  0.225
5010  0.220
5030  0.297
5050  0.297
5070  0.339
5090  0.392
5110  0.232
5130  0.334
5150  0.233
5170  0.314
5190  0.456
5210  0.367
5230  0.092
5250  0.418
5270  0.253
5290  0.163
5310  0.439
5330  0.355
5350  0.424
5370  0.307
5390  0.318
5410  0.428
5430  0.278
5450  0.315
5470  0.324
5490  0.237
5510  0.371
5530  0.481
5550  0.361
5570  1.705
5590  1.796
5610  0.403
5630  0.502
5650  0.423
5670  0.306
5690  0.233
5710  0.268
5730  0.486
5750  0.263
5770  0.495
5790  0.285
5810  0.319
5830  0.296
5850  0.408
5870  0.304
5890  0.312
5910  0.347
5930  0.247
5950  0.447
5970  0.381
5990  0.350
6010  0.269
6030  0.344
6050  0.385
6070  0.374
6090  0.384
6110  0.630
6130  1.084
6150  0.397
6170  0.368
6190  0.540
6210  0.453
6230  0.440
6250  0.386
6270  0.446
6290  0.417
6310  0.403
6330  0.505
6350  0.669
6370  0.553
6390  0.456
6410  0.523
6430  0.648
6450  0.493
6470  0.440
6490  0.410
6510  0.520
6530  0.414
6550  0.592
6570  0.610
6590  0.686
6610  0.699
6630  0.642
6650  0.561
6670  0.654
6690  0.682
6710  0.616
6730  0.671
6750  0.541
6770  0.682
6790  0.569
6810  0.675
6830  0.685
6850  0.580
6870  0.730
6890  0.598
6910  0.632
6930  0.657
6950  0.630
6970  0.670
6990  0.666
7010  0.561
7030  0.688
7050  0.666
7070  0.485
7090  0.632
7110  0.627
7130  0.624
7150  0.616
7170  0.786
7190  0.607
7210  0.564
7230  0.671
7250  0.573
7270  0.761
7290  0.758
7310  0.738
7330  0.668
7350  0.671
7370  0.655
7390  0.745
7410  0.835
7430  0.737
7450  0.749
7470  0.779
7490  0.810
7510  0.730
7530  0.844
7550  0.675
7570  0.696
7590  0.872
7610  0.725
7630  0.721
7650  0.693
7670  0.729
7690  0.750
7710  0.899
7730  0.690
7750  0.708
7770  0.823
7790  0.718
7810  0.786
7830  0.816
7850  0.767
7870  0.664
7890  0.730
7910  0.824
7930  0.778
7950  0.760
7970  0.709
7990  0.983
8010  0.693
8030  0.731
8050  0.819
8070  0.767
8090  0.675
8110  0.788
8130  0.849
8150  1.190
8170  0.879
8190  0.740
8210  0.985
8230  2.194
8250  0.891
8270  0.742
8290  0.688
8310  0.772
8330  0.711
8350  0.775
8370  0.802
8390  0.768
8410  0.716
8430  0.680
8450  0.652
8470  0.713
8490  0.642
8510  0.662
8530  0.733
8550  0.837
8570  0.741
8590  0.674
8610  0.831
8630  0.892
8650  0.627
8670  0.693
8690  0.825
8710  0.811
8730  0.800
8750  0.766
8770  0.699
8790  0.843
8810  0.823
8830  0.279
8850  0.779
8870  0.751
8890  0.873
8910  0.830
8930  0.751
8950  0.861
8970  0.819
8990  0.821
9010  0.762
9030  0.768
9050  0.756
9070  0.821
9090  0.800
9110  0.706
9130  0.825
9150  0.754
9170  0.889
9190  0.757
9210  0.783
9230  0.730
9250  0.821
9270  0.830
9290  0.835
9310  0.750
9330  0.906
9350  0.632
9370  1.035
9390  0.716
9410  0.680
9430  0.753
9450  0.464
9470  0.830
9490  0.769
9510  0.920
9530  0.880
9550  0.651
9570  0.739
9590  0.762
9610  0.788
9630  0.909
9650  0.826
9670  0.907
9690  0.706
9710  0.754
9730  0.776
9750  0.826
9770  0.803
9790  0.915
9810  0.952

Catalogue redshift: 0.64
